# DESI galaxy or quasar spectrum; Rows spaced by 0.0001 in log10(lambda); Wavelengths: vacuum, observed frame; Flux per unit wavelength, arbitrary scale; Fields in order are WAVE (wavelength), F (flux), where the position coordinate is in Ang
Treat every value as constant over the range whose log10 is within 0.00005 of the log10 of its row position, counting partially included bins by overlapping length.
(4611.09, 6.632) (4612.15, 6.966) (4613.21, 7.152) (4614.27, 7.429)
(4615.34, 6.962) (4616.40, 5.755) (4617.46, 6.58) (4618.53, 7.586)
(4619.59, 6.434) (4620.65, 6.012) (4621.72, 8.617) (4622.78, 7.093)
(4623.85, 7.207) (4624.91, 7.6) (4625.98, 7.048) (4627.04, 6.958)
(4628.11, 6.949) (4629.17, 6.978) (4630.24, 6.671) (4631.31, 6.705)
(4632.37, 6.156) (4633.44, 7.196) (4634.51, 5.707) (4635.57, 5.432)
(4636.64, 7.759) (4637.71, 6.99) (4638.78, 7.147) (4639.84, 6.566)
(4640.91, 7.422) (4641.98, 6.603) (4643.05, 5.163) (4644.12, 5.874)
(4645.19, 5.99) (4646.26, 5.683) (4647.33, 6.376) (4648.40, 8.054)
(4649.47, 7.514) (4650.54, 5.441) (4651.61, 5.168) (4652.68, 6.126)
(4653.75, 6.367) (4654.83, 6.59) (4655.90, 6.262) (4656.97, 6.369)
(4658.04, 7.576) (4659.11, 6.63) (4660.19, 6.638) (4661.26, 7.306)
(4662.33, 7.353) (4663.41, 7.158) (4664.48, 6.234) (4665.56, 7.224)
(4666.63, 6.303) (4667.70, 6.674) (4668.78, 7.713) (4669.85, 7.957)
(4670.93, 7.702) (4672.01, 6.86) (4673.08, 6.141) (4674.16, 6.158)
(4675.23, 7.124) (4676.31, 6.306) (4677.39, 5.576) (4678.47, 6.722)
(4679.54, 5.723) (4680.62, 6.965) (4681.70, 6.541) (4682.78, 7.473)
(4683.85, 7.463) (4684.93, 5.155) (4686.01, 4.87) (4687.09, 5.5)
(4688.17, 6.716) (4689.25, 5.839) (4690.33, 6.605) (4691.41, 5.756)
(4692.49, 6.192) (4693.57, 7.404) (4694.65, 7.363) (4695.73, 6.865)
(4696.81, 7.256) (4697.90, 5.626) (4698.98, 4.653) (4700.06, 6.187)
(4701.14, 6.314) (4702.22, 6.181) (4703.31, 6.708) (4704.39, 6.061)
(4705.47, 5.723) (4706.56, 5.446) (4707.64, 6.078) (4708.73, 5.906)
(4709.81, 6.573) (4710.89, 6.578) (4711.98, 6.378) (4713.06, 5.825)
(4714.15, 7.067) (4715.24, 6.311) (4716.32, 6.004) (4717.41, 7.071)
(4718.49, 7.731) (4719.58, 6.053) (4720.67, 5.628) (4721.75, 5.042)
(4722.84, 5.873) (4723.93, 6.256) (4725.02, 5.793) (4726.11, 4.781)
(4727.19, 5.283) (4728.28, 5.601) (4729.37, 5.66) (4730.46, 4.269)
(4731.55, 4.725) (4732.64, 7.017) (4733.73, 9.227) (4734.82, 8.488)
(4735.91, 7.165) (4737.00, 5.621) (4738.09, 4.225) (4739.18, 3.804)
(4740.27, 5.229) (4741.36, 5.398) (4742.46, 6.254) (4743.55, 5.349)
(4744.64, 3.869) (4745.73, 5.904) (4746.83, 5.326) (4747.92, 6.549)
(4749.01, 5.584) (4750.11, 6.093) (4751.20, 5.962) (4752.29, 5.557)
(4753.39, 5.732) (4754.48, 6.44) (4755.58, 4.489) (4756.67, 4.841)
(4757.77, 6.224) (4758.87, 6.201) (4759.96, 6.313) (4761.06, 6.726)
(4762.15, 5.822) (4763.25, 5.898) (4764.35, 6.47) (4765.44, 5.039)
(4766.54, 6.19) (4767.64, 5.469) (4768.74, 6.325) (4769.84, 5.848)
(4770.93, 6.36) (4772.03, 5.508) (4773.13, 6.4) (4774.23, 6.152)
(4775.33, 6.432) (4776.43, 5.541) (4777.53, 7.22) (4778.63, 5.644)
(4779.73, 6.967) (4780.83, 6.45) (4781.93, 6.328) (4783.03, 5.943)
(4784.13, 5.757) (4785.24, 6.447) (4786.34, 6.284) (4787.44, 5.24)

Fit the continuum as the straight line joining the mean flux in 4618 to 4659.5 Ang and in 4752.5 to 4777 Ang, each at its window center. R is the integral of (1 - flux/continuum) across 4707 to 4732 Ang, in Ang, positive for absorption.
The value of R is 1.04 Ang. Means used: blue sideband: 6.67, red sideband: 5.92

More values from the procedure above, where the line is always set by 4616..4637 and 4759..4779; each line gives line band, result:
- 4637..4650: 0.2 Ang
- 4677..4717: 1.2 Ang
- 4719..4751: 2.7 Ang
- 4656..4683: -0.8 Ang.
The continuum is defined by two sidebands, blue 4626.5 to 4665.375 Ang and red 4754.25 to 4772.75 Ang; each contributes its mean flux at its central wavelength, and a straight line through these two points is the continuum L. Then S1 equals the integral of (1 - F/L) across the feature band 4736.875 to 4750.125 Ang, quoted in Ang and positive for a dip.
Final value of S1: 1.6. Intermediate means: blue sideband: 6.59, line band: 5.28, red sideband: 5.89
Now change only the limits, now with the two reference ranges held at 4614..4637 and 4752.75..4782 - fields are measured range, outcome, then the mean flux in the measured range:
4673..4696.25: 0.41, 6.39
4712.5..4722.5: 0.04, 6.3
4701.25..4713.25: 0.43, 6.15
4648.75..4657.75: 0.51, 6.31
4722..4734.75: 0.63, 5.94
